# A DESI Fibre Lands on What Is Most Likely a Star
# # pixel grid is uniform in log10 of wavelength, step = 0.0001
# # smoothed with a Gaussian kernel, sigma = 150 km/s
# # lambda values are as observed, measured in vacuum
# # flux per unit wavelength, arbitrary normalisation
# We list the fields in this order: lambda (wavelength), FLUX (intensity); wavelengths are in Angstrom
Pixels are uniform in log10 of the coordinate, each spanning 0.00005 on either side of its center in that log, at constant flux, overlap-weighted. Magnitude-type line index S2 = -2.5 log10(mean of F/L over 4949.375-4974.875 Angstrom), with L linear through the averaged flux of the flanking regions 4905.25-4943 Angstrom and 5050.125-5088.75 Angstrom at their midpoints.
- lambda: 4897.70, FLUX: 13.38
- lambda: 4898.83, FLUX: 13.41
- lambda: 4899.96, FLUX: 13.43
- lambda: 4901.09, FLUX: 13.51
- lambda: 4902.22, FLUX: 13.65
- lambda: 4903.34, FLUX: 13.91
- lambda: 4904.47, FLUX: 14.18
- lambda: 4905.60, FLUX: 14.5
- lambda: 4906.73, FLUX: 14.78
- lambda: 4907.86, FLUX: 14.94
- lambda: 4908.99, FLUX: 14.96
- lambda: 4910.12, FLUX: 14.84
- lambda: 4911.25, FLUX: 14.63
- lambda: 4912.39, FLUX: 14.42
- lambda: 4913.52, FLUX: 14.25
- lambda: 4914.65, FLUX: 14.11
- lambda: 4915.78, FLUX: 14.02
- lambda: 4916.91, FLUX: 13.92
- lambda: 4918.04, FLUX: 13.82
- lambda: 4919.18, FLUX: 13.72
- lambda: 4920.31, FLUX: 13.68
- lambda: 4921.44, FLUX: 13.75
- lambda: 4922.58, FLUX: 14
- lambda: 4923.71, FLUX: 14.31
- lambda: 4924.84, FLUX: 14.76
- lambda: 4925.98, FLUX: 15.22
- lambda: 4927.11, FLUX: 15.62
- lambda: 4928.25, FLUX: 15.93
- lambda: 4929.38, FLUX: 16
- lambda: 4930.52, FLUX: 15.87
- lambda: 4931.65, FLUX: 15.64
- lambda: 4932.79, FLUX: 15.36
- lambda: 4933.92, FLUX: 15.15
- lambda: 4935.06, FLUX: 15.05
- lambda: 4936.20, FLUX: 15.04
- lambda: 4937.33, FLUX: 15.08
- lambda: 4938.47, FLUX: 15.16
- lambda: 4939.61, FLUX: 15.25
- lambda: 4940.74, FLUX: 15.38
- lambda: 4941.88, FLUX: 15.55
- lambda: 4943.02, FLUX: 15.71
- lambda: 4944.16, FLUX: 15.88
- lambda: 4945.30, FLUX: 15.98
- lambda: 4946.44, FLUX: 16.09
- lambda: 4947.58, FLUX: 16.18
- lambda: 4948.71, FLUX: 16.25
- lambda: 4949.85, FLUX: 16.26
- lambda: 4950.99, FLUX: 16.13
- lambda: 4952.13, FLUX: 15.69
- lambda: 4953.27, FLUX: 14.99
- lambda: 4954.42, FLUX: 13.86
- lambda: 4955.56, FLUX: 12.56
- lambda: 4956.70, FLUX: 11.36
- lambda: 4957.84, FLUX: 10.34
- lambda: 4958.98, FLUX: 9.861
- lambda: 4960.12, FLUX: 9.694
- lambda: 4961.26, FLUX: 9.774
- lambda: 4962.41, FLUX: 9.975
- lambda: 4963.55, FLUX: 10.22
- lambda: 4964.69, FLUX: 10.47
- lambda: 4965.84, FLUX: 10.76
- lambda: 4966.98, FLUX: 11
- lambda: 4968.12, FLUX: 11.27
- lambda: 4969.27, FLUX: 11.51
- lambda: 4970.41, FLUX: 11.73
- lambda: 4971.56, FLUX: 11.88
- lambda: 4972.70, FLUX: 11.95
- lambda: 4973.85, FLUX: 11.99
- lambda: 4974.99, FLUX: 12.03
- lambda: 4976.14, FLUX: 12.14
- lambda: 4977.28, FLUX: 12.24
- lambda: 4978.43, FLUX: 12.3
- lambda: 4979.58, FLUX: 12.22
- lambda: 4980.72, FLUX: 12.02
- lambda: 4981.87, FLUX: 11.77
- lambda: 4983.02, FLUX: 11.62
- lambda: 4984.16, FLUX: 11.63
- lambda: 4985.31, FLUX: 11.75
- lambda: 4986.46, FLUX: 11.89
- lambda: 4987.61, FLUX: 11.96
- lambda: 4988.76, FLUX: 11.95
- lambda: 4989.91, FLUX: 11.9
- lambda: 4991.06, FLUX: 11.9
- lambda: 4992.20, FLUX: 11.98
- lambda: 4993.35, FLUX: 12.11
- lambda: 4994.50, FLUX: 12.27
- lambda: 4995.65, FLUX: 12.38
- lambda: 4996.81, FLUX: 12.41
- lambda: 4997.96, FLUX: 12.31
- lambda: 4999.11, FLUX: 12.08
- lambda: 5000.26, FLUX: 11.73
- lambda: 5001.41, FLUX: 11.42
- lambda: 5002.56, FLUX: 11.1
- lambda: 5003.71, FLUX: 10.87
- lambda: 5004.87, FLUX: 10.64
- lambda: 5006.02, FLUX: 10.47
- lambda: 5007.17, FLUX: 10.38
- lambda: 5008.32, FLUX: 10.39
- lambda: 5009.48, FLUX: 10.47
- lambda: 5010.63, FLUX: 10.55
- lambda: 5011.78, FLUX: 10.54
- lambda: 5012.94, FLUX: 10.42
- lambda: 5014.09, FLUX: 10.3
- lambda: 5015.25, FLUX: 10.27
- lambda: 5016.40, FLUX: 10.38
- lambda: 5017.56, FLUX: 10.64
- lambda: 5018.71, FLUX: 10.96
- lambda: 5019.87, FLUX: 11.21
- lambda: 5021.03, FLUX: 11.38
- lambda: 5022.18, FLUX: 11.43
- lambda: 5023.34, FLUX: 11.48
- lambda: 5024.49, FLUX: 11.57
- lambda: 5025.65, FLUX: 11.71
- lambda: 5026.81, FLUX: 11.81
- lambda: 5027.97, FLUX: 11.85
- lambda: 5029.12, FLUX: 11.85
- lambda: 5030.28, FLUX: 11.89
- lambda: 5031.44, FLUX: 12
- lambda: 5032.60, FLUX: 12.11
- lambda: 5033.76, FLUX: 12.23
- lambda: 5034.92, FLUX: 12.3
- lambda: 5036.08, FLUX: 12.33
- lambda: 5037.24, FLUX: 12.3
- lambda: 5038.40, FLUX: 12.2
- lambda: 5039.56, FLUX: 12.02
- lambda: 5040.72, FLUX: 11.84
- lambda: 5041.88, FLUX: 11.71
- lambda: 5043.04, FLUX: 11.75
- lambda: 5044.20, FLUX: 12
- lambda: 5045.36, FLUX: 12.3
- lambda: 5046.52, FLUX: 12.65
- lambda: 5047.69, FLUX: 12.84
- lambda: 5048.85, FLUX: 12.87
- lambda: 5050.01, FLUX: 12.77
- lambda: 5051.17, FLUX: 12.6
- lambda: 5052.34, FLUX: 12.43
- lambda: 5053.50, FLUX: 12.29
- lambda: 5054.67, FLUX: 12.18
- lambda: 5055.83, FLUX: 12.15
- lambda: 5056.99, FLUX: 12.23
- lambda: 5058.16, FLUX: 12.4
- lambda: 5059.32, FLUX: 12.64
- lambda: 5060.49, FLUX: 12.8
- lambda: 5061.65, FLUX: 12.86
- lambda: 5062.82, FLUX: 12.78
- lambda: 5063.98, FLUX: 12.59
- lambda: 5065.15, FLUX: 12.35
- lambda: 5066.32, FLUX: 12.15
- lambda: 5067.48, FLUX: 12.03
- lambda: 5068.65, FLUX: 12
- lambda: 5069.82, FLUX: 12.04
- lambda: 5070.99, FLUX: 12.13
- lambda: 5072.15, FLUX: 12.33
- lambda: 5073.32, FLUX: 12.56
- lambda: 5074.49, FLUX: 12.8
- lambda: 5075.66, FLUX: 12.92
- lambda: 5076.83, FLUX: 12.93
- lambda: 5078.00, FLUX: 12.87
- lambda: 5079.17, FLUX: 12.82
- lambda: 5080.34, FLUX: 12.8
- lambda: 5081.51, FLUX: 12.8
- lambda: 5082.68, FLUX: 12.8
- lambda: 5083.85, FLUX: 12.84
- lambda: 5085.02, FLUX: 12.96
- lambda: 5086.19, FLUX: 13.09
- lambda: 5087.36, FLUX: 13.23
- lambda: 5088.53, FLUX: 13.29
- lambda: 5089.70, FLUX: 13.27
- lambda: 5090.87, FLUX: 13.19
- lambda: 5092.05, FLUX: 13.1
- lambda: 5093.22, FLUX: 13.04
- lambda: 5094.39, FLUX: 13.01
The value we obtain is 0.19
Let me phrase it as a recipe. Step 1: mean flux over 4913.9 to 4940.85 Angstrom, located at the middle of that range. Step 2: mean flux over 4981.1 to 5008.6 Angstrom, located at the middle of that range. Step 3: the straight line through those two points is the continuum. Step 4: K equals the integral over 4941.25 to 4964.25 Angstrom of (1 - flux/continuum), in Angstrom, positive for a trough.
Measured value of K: 0.12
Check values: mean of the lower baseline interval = 14.8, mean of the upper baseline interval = 11.6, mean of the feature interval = 13.6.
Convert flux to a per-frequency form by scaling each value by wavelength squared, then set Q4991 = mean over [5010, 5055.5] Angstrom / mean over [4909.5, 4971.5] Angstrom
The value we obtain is 0.88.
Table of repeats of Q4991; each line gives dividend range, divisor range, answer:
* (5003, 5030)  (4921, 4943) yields 0.75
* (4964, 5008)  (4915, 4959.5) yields 0.81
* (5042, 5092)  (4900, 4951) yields 0.89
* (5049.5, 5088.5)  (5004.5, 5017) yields 1.23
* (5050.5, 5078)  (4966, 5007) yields 1.09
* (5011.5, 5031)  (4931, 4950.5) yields 0.74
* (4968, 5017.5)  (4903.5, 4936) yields 0.81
